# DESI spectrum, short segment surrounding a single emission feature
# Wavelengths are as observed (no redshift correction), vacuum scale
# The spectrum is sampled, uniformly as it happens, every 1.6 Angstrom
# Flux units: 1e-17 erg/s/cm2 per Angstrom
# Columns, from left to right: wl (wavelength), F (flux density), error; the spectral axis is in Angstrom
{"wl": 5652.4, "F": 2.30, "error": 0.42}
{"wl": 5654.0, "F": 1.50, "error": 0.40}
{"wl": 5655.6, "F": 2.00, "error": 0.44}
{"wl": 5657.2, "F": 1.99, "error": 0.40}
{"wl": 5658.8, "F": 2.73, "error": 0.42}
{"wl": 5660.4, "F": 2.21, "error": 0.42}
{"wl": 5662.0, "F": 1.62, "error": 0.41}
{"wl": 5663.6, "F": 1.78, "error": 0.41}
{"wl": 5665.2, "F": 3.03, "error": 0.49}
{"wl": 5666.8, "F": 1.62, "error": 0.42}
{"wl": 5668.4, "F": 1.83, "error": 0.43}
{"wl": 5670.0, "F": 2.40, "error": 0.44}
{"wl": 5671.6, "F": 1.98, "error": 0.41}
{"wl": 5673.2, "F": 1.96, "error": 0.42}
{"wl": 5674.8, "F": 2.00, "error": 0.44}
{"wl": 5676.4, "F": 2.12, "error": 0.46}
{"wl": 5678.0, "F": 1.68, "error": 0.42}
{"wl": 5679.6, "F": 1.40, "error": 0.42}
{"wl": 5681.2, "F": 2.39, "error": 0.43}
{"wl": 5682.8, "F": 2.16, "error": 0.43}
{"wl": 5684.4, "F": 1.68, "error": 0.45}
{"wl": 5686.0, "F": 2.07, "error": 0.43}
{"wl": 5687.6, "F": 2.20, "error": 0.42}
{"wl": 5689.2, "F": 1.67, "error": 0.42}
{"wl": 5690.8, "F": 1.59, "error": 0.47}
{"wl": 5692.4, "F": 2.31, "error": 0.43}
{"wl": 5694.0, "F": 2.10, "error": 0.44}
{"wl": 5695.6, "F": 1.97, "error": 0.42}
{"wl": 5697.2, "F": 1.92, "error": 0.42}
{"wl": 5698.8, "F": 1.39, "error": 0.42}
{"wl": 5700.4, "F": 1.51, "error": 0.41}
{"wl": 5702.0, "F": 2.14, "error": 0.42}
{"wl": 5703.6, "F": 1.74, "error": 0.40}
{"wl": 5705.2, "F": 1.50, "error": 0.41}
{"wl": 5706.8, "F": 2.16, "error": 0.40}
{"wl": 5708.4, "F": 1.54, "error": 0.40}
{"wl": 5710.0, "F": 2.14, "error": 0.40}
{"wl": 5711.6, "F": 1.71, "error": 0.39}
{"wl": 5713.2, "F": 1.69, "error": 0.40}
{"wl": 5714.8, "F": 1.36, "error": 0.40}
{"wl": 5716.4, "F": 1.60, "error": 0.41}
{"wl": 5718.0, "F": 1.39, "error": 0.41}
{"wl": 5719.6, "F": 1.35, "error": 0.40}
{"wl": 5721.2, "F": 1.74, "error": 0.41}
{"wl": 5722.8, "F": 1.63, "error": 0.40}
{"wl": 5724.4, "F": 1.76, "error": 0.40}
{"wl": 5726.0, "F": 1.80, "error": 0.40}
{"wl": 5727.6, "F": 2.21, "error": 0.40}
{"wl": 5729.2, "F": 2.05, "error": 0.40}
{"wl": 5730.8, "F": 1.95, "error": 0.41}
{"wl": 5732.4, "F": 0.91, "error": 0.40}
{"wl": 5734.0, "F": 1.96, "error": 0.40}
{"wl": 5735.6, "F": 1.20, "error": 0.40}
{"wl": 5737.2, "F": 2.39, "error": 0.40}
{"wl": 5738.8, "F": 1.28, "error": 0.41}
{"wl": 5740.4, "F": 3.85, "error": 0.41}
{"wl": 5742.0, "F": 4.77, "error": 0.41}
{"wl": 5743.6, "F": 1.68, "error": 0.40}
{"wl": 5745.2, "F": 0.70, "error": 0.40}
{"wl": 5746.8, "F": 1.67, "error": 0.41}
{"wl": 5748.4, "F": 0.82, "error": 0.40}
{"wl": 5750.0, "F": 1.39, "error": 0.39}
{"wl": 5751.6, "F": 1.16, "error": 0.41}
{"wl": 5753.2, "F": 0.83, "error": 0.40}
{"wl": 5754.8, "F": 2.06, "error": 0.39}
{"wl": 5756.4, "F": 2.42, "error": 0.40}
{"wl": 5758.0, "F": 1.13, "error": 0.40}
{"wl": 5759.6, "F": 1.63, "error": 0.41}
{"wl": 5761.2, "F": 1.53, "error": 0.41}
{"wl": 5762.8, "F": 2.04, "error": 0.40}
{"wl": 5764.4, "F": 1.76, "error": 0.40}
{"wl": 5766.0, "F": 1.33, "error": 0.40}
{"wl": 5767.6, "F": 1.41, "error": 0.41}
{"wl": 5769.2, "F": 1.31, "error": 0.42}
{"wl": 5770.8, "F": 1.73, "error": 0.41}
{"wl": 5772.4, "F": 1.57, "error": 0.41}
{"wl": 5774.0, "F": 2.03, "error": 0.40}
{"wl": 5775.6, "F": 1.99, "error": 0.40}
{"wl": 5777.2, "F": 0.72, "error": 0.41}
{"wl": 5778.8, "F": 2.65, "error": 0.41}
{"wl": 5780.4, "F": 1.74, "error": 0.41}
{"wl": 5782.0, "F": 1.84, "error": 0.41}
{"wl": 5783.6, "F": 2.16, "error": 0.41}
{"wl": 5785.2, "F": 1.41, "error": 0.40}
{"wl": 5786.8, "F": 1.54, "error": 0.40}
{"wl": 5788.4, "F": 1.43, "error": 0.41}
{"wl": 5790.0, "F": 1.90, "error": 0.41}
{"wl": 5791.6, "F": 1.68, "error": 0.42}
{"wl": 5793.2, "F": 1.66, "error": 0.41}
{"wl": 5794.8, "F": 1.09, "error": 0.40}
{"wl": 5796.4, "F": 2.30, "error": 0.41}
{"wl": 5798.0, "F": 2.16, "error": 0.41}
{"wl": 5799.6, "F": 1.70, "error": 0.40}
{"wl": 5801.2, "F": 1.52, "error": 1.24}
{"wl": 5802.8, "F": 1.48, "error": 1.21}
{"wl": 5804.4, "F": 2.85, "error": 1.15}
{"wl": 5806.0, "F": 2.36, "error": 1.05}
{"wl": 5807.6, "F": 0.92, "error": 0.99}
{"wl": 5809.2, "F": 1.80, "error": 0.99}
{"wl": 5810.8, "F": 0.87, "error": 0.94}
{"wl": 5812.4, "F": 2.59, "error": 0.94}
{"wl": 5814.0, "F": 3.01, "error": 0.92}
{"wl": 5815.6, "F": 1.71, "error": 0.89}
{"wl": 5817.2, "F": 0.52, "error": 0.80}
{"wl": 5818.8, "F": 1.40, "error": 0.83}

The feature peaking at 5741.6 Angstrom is Hbeta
